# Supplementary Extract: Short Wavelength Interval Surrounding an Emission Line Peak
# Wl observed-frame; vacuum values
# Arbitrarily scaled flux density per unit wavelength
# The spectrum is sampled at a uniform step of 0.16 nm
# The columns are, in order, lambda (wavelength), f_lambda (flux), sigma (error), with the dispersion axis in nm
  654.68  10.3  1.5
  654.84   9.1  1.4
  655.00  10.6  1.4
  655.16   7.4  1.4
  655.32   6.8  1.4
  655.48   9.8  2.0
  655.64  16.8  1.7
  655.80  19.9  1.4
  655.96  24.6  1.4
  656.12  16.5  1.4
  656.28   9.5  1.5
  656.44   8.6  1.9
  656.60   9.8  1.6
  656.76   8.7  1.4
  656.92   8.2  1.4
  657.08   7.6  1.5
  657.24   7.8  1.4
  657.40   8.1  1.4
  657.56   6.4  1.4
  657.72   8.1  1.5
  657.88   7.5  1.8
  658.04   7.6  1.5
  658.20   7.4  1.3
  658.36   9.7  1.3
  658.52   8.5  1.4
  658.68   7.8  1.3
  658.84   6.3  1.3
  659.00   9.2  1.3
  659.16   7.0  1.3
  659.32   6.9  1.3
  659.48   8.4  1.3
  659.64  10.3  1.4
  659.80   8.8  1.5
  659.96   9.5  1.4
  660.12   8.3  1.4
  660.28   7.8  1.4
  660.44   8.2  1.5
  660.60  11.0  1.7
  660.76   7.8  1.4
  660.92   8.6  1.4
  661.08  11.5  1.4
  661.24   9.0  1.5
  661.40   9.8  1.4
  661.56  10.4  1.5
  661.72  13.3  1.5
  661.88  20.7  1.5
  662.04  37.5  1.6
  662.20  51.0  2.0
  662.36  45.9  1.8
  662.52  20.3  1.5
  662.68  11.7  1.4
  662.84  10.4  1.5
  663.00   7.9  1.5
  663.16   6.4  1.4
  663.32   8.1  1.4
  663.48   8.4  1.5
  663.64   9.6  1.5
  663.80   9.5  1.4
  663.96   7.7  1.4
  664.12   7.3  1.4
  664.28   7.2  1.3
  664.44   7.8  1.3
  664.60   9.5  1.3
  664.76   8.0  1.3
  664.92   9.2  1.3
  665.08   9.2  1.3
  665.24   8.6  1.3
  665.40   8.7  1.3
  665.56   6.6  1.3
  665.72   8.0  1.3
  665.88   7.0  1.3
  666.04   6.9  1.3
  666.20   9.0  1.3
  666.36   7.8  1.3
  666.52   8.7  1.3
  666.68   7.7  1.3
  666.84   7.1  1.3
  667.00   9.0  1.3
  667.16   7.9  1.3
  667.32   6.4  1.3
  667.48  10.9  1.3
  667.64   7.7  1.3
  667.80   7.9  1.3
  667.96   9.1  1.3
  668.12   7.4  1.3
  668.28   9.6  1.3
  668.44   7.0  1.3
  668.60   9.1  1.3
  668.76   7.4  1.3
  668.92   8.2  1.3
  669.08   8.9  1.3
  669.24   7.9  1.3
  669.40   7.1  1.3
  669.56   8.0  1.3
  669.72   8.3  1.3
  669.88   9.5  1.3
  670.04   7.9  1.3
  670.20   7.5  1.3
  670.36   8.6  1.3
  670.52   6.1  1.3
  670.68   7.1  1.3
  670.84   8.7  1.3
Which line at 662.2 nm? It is [O III]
